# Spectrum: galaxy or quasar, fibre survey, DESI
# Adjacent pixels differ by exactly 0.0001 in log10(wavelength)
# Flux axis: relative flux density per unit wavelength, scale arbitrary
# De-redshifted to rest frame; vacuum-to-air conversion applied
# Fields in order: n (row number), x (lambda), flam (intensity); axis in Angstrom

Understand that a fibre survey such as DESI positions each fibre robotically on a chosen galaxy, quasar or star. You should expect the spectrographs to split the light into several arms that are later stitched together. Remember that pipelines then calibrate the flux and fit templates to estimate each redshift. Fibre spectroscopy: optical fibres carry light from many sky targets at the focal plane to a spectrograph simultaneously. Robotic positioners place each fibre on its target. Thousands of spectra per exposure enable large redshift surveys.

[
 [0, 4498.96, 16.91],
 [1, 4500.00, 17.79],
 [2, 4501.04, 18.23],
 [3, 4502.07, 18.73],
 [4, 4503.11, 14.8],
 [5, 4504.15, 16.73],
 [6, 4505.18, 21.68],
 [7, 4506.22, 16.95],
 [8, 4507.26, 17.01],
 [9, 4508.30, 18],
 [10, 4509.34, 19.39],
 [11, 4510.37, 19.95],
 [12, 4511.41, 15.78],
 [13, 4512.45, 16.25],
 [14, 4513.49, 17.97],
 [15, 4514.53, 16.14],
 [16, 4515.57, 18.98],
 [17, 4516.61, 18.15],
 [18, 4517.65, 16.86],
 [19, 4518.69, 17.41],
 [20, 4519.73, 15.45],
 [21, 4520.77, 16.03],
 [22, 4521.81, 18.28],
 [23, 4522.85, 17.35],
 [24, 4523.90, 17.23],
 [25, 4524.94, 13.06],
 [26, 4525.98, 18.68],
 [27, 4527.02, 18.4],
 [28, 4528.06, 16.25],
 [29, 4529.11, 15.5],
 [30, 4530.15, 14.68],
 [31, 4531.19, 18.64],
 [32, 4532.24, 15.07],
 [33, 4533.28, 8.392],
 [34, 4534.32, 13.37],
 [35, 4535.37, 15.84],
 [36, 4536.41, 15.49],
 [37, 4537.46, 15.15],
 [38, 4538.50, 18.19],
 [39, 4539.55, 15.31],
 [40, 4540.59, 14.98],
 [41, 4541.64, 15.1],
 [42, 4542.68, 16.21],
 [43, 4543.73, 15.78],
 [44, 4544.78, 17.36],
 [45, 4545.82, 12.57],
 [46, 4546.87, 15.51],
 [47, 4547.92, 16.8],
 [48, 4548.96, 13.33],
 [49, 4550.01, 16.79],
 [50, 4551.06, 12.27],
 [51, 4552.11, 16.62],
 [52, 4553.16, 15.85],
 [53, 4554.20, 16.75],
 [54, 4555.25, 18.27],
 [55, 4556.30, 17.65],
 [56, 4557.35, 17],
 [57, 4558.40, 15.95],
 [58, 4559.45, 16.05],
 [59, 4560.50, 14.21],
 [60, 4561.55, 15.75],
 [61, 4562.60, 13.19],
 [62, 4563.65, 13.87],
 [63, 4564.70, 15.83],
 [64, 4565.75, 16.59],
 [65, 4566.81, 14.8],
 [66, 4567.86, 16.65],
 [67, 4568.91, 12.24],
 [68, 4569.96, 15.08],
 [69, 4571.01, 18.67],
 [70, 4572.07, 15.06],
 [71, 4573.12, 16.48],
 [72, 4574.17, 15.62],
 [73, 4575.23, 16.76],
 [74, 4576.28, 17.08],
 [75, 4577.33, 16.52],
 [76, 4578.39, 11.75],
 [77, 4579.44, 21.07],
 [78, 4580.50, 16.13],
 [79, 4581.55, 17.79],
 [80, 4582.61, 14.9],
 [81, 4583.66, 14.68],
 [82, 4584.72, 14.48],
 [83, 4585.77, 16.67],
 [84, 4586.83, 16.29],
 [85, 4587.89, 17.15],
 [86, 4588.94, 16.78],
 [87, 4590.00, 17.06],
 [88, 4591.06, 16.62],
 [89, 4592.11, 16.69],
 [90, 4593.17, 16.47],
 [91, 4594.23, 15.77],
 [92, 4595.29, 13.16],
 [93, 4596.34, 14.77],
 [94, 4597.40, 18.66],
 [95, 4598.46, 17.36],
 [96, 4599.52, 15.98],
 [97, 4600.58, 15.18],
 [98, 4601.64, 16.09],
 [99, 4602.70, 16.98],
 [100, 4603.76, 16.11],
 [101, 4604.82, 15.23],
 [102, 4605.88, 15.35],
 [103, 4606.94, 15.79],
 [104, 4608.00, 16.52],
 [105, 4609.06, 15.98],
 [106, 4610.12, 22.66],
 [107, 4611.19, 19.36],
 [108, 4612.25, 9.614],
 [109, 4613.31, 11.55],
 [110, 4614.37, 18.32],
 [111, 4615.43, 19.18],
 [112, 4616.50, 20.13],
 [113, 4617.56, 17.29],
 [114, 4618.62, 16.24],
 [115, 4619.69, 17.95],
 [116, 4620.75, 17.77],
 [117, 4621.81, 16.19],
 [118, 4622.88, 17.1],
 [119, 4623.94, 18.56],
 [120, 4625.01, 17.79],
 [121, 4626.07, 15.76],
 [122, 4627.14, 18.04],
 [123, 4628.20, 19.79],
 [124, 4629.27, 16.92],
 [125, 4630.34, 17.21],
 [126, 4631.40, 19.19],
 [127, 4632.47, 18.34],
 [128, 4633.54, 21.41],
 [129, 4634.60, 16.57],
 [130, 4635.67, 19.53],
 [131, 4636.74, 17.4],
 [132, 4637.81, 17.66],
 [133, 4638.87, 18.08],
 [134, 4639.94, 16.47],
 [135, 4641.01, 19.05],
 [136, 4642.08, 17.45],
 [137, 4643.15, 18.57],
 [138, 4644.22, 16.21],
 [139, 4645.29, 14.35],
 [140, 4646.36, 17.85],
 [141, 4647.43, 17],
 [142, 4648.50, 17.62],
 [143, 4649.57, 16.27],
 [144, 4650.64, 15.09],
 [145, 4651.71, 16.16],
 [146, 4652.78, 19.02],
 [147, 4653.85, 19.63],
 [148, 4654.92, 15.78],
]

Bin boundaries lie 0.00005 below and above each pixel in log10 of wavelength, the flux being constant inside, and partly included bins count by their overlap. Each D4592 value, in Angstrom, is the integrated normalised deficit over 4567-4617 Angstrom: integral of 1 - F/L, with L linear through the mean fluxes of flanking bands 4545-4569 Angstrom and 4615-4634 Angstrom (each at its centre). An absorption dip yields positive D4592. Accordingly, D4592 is 1.6 Angstrom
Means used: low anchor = 15.5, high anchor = 18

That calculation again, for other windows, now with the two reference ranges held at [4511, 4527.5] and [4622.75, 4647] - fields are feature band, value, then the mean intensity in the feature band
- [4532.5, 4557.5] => 2.6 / 15.4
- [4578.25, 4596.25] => 1.4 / 16.2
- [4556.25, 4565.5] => 1.0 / 15.4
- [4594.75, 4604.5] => 0.9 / 16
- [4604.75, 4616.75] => 0.7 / 16.6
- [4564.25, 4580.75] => 1.3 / 16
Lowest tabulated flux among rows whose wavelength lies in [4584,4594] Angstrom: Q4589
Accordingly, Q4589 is 14.48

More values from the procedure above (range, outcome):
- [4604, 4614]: 9.614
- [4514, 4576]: 8.392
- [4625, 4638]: 15.76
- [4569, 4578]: 15.06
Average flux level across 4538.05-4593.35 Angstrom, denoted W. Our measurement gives 15.9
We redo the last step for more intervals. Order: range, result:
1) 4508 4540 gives 16.5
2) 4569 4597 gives 16.1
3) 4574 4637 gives 16.8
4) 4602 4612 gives 16.9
